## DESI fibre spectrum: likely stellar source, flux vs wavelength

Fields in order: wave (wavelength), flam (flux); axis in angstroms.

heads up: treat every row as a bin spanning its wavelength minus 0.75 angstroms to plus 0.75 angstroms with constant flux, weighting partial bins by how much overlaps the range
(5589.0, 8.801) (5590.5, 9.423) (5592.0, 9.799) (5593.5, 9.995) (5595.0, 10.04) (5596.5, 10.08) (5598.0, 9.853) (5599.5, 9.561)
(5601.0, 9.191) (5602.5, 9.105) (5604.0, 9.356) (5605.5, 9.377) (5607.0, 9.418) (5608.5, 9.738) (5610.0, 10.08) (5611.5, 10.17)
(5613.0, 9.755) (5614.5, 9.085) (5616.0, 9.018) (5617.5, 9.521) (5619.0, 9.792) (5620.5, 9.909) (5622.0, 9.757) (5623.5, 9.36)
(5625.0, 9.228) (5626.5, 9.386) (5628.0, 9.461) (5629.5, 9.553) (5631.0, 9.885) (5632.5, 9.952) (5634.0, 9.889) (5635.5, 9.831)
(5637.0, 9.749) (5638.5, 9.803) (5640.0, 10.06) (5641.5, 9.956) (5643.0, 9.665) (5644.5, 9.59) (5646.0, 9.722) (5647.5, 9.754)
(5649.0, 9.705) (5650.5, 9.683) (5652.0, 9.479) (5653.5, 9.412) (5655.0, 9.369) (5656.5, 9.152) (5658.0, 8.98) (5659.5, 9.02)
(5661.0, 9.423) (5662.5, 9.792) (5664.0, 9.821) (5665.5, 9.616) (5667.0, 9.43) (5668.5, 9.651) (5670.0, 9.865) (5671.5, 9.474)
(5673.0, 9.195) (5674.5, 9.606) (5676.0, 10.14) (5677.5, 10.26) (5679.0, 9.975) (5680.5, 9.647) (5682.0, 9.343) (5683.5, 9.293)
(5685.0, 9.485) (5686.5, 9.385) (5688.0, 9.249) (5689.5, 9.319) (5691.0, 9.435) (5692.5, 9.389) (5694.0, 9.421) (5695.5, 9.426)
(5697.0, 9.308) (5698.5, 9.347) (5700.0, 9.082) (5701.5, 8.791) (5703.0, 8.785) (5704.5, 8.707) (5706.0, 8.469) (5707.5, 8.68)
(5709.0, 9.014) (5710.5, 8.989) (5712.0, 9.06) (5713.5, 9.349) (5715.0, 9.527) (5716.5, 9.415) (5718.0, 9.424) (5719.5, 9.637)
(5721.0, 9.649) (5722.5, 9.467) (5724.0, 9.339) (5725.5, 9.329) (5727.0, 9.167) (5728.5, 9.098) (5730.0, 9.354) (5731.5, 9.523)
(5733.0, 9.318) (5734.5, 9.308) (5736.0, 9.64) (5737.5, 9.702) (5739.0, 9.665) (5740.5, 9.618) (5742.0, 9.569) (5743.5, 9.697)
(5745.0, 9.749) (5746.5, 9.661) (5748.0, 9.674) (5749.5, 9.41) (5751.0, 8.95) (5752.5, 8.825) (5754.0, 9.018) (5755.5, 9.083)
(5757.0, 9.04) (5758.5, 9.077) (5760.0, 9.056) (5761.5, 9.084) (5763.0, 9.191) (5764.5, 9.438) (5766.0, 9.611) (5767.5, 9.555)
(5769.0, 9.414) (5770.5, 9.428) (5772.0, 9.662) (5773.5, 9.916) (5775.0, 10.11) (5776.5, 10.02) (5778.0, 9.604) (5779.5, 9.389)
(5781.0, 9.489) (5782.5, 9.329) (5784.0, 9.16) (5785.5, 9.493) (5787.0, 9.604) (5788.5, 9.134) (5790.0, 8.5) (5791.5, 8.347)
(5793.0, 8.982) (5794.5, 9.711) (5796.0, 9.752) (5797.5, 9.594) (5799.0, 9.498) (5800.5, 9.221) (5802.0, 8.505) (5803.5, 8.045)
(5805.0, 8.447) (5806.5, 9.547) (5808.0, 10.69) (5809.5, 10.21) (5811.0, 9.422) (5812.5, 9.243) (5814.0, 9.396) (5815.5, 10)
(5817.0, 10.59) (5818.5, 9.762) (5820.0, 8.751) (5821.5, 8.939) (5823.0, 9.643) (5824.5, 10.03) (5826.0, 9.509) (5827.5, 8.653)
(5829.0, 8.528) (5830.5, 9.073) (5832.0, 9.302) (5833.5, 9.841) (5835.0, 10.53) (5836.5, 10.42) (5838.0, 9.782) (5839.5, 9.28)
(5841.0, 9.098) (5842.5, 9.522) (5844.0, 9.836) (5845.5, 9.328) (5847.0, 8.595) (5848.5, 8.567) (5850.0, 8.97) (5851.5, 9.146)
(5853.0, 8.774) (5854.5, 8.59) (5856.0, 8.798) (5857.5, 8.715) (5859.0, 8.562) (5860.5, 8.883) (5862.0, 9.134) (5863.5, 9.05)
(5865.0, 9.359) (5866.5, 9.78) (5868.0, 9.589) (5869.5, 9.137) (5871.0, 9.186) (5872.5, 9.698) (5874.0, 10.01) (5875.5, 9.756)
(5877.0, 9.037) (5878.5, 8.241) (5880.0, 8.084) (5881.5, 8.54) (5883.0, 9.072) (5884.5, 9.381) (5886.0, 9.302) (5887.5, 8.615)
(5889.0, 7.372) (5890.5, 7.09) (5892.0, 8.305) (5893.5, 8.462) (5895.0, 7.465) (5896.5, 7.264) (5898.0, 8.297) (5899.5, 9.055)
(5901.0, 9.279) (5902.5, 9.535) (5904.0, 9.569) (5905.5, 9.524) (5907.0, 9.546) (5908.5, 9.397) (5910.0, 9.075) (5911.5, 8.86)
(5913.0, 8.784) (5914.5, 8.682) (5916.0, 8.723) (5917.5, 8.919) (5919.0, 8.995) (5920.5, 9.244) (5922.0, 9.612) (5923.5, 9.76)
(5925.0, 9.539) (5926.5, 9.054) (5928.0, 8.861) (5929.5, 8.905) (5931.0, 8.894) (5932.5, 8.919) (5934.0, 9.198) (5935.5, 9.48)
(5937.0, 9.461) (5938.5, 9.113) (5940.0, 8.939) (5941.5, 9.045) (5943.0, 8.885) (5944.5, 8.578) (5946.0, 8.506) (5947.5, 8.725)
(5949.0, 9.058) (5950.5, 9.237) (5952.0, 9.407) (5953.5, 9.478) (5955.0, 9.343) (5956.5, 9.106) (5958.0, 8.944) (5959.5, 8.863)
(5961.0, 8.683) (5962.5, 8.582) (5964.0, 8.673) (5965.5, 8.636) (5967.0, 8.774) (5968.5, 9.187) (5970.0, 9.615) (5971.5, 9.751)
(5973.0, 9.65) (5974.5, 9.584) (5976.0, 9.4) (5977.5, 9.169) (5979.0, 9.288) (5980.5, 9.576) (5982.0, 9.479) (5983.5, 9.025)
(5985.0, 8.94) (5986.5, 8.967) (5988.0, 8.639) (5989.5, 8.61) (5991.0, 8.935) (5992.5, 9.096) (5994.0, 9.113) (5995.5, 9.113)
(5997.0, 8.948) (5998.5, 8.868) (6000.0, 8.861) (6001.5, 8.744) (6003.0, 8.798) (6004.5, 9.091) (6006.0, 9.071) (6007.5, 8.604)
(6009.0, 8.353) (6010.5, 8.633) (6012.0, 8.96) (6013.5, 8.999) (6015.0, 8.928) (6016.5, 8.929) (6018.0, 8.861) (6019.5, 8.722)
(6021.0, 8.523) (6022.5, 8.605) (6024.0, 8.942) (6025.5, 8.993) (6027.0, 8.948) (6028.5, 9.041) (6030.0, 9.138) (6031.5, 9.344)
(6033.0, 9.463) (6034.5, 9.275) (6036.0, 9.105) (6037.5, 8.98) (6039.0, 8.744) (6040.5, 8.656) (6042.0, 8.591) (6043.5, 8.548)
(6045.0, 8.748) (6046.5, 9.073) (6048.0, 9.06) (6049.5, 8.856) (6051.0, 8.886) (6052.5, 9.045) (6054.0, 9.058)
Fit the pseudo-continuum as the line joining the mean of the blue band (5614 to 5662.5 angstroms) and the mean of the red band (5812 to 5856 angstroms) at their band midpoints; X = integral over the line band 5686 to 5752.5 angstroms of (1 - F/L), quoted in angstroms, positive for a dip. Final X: 1.19 angstroms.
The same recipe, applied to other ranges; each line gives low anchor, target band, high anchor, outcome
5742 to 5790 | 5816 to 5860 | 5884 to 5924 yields -0.9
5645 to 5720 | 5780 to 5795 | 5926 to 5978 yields 0.2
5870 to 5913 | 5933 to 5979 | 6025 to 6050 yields -1.1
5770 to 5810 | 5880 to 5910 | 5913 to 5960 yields 1.6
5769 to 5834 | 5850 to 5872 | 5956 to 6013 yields 0.5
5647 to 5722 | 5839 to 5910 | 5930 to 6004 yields 1.8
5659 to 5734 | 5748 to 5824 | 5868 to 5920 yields -1.9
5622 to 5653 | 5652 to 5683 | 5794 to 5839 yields 0.3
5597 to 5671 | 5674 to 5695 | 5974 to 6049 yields -0.1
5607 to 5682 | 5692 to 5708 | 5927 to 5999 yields 0.8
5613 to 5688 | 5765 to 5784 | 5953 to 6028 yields -0.5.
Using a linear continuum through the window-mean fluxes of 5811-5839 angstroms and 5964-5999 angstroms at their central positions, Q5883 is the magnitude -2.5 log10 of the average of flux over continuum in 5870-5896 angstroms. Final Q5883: 0.09 mag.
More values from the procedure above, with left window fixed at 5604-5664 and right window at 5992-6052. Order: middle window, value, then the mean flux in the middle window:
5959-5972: 0.01 mag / 8.96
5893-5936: 0.01 mag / 9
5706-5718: 0.04 mag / 9.12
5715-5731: 0.01 mag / 9.4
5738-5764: 0.01 mag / 9.32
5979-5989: -0.02 mag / 9.11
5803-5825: -0.03 mag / 9.53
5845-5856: 0.05 mag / 8.84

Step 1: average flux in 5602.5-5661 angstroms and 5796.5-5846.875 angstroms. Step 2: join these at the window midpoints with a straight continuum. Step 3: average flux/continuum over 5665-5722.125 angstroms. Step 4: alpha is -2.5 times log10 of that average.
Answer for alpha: 0.02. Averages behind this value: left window 9.59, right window 9.45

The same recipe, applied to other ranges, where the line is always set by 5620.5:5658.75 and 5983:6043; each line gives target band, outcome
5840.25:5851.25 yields 0.01 mag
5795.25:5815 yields -0.01 mag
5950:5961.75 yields -0.01 mag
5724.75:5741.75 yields 0.00 mag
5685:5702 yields 0.02 mag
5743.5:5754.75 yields 0.01 mag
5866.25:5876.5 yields -0.05 mag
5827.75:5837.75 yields -0.04 mag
